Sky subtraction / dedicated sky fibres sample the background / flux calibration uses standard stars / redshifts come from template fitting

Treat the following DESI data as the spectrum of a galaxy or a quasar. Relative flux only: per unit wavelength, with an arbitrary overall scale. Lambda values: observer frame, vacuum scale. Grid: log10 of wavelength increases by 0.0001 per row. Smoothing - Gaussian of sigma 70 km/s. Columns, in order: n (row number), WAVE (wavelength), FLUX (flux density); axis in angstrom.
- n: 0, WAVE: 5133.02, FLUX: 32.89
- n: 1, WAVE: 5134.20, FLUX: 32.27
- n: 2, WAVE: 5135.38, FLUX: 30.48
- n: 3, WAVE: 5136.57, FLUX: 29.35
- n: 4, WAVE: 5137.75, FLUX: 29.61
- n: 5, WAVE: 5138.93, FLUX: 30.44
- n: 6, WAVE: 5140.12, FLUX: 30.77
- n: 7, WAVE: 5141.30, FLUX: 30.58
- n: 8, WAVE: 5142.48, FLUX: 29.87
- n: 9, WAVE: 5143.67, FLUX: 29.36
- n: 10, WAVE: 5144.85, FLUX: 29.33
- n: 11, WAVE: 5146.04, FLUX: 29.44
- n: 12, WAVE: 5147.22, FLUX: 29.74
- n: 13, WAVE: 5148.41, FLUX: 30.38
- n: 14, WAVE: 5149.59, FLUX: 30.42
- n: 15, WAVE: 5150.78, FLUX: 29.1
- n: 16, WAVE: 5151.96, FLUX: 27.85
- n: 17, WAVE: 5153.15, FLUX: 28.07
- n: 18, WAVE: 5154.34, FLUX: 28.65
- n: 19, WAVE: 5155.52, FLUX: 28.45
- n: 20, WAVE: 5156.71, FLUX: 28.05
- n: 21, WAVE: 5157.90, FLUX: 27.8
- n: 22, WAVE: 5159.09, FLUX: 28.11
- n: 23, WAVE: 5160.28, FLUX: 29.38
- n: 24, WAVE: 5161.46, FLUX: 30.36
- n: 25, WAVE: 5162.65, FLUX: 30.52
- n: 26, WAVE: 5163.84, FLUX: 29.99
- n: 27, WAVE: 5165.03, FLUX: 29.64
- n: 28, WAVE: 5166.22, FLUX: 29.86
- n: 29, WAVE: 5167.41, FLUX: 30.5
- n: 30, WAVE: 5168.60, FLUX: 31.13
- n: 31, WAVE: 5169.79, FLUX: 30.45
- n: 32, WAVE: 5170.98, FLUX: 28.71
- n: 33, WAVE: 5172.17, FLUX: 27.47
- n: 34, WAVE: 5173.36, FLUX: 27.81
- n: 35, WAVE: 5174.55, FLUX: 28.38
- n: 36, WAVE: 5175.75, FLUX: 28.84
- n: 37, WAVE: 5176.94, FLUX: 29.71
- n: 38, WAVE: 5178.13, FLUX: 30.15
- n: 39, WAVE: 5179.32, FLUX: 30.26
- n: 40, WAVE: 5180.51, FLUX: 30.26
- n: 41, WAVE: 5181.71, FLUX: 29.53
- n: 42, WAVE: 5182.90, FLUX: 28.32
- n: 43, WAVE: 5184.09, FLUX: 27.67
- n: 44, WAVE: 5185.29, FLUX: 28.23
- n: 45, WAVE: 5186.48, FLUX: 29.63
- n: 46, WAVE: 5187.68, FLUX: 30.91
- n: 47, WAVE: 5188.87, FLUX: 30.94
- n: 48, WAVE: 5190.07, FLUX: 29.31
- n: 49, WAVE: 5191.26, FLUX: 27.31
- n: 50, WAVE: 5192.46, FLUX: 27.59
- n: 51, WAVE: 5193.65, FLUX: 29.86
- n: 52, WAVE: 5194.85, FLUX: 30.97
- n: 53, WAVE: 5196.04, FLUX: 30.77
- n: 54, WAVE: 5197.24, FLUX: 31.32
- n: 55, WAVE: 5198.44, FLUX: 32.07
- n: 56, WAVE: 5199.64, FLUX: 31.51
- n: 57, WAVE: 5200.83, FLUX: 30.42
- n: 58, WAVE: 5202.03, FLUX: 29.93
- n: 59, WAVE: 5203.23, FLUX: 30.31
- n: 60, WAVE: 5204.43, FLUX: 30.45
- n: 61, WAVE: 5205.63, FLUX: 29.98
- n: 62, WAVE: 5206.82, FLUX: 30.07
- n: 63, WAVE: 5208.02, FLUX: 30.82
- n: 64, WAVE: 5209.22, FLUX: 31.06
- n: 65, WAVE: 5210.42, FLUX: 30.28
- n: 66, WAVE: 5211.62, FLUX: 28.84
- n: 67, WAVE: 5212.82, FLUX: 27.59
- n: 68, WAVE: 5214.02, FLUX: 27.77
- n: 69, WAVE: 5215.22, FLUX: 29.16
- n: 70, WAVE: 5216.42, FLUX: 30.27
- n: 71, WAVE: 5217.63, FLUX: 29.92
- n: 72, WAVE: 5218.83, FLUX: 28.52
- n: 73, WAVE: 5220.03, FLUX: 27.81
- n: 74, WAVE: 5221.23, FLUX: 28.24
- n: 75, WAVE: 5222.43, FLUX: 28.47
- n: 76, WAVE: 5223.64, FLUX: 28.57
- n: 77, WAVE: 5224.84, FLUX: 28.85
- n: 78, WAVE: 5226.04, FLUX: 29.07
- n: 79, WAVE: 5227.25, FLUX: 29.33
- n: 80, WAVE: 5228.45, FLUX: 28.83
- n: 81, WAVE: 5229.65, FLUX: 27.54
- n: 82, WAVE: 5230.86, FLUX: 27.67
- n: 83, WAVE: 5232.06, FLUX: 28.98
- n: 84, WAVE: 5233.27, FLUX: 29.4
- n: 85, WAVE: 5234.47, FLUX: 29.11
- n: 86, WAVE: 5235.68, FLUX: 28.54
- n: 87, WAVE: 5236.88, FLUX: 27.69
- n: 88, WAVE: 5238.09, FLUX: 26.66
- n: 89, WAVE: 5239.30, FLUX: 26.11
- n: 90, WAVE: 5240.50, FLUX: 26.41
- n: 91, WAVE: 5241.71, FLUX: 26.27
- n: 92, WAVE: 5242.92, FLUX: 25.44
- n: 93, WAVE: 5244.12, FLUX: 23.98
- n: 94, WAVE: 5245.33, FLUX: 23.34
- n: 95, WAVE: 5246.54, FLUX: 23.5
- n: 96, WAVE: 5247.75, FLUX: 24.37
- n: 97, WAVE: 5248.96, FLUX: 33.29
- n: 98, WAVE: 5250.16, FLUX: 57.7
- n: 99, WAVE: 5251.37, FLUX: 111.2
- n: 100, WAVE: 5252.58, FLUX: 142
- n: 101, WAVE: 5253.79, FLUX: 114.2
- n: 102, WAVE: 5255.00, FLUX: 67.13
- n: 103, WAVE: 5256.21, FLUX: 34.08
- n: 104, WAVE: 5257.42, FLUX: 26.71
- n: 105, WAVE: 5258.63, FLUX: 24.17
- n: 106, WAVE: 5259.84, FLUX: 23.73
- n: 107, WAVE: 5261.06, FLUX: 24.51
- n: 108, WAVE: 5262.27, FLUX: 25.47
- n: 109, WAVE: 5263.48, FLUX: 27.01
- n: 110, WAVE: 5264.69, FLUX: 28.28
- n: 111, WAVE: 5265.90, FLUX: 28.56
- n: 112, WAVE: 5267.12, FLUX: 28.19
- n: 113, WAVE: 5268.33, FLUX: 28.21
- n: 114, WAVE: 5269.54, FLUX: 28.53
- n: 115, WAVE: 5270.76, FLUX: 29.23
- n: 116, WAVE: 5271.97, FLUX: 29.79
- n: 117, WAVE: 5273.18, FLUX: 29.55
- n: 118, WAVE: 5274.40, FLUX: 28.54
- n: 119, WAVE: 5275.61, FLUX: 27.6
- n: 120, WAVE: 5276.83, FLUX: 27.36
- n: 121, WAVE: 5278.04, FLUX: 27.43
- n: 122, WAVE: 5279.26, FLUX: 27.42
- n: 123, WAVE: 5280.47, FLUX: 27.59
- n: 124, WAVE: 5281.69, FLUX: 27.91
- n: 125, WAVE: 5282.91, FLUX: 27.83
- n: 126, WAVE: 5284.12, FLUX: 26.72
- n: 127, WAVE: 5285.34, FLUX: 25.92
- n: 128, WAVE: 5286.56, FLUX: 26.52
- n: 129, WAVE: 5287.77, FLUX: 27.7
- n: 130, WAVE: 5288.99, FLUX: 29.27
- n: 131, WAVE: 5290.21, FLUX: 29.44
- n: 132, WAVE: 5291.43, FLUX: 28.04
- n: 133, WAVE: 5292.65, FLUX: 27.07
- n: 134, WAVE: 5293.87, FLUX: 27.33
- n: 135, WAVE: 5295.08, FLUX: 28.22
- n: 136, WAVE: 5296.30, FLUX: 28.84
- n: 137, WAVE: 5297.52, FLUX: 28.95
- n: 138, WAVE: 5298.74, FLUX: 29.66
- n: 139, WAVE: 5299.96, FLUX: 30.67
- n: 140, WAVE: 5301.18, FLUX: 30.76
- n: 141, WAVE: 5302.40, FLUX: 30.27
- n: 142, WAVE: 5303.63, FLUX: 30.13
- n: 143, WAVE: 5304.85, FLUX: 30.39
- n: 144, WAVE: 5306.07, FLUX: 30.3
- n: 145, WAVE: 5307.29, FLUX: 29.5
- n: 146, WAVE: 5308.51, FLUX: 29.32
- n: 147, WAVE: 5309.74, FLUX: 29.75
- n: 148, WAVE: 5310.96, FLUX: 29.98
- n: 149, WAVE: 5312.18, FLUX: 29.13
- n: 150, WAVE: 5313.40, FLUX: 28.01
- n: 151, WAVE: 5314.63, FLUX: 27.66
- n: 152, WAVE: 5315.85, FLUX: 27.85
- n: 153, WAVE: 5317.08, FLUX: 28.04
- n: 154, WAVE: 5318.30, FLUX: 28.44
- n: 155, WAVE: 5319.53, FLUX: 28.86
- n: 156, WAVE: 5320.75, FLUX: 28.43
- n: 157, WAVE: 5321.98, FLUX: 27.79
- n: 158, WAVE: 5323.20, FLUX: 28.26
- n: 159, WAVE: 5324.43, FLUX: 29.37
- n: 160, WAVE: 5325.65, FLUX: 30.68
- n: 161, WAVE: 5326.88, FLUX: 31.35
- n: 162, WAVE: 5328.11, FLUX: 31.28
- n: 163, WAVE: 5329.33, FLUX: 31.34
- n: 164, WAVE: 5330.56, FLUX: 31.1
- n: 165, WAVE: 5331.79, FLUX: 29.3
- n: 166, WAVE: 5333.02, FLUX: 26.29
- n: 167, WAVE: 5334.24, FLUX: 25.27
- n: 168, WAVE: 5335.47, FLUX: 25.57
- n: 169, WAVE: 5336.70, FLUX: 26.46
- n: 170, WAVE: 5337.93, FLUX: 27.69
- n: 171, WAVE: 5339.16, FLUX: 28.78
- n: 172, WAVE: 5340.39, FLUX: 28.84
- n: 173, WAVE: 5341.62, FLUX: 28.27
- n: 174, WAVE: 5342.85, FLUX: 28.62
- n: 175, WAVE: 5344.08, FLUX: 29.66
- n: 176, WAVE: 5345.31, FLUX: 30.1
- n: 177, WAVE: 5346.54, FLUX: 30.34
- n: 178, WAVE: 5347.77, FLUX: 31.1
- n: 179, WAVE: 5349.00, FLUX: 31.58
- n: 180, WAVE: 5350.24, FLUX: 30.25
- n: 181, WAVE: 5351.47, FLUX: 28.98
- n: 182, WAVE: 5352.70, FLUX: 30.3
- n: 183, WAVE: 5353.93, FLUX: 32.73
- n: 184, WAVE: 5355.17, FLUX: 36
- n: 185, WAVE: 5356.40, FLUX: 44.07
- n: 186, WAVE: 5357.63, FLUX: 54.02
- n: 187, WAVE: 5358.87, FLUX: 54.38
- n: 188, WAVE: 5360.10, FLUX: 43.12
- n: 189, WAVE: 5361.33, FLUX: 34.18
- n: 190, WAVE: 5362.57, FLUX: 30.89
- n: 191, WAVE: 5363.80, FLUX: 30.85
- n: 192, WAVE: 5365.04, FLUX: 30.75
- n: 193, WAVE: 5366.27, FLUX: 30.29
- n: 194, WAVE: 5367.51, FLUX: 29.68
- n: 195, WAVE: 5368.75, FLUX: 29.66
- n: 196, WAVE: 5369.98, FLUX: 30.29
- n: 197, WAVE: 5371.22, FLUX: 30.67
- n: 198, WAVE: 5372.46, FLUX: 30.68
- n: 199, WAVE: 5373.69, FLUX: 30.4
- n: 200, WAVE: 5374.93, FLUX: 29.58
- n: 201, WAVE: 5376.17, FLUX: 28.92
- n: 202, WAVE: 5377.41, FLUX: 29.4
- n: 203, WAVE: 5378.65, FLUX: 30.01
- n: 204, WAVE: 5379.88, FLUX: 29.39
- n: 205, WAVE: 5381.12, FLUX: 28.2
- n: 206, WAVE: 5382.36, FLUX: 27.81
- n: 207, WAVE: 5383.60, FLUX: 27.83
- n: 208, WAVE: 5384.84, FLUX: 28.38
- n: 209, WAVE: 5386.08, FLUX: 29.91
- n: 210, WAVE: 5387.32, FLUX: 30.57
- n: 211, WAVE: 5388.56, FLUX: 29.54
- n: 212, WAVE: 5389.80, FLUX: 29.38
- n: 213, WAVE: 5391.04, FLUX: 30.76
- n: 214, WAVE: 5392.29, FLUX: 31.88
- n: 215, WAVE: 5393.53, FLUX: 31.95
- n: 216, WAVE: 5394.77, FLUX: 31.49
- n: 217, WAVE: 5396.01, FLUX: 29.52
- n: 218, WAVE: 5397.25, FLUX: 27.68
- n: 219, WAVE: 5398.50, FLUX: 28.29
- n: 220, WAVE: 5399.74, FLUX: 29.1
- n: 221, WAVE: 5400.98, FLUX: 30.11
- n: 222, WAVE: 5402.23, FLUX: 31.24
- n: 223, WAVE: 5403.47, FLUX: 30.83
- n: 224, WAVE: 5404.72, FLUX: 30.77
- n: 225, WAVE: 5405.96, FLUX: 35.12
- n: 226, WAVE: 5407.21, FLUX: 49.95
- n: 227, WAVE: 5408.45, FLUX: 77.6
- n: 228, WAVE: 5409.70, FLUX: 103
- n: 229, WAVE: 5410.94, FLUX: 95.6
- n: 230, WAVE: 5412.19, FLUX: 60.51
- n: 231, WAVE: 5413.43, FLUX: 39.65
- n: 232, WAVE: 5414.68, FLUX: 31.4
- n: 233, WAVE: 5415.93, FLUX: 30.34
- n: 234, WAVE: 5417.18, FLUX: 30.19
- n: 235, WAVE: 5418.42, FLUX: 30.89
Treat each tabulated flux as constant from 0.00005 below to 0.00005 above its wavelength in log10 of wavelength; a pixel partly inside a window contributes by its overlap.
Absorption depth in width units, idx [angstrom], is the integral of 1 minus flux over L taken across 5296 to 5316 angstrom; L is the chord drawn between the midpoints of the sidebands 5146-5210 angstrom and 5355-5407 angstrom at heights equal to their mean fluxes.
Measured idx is 1.1 angstrom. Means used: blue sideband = 29.6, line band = 29.5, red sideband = 32.2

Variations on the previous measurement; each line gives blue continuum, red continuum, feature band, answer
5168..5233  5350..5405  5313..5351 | 2.8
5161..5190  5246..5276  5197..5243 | 8.8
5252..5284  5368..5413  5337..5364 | 2.1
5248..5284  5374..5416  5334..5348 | 3.6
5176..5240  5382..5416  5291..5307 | 2.2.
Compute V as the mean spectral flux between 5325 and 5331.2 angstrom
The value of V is 31.1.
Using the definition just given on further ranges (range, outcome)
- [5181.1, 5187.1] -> 28.6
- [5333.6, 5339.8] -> 26.8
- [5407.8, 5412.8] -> 84.1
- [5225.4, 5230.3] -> 28.7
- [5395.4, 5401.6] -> 28.9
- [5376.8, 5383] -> 29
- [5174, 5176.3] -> 28.5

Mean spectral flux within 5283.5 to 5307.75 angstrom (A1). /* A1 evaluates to 28.8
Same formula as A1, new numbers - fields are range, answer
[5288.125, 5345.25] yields 28.9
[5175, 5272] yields 33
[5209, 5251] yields 29.3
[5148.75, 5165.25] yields 29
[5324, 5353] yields 29.3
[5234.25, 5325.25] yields 32.7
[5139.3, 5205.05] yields 29.6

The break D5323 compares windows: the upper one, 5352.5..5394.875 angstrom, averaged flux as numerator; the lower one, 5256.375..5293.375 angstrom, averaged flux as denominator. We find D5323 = 1.18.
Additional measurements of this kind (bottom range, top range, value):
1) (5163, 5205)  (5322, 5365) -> 1.08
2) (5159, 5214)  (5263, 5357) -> 0.98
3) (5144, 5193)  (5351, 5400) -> 1.10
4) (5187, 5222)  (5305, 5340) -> 0.97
